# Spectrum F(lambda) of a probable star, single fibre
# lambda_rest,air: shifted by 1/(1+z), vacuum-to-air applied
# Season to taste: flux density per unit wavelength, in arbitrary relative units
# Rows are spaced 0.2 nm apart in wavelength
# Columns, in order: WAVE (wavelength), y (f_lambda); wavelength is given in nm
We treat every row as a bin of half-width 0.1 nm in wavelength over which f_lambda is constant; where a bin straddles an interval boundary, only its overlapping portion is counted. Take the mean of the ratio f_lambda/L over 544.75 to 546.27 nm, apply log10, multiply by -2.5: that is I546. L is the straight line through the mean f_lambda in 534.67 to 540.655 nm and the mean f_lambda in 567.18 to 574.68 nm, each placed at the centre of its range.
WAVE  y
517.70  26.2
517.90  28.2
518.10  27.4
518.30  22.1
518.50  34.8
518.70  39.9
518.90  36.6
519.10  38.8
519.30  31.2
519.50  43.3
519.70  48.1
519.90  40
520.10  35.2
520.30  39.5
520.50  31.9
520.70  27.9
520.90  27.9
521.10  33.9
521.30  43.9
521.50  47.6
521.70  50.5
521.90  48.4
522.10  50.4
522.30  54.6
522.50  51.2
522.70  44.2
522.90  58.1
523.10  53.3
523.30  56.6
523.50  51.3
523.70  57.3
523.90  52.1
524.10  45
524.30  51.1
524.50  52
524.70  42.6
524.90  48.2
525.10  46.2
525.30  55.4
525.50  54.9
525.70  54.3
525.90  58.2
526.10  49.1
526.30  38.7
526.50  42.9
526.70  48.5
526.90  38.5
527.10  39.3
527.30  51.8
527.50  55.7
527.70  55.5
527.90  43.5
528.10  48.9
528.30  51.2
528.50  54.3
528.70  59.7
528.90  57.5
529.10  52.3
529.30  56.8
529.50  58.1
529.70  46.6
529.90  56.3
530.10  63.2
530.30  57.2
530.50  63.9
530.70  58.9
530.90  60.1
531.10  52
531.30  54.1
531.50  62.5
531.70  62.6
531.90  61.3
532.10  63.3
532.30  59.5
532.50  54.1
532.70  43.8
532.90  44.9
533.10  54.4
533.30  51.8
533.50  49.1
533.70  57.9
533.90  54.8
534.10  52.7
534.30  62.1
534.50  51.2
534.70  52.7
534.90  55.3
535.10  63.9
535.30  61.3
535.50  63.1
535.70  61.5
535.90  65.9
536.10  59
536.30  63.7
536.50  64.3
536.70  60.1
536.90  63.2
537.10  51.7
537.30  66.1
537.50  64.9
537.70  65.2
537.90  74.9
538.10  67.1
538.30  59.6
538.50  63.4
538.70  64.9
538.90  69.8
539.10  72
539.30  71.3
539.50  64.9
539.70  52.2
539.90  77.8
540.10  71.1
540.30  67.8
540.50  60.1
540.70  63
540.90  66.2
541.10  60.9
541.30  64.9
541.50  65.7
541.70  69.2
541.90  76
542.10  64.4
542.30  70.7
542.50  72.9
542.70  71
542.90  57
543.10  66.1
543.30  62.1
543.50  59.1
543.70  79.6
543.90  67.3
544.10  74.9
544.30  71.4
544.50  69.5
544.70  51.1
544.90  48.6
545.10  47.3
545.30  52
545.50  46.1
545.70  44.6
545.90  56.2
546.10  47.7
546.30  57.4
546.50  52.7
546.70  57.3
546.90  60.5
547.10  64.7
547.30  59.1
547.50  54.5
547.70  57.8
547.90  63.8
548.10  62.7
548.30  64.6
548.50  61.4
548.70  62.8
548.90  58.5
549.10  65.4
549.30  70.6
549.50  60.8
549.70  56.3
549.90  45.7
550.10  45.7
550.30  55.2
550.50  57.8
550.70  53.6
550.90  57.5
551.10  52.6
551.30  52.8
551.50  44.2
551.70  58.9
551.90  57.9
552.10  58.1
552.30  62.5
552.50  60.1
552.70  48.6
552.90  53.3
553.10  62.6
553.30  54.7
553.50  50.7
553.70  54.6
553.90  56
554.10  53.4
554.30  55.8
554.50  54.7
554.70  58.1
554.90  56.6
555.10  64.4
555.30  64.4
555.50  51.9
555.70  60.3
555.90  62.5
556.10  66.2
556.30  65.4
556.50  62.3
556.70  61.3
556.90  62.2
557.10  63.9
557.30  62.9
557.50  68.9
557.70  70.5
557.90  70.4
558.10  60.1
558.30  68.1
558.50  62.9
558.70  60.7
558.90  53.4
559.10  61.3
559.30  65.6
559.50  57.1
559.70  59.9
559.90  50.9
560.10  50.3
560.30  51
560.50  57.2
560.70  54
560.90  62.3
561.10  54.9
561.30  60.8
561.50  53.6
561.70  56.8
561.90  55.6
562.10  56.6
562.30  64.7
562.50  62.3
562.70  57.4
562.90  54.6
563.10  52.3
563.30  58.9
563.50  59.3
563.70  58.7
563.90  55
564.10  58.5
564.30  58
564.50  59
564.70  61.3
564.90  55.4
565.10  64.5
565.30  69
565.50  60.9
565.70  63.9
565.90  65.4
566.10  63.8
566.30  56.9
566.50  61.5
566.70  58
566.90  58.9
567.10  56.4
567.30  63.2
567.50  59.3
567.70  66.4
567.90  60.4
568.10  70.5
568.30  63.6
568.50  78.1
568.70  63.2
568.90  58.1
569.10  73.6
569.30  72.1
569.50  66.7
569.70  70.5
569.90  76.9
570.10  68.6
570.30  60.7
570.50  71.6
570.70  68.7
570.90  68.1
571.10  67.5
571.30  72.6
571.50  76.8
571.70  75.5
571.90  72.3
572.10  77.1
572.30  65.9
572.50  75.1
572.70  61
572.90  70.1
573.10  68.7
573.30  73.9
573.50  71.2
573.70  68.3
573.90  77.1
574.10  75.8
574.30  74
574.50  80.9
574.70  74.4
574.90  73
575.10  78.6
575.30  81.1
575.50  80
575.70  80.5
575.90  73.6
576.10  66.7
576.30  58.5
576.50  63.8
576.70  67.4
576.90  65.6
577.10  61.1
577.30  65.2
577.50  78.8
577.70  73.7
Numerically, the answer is 0.306 mag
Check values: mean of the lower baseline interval 64.1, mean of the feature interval 49.4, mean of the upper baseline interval 69.9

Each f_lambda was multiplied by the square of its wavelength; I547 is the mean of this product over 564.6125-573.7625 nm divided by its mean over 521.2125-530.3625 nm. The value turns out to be 1.5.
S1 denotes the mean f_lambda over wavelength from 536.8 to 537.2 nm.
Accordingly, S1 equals 57.5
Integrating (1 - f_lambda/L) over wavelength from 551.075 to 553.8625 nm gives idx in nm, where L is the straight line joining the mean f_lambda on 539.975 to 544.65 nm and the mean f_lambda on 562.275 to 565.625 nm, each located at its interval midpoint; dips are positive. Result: 0.366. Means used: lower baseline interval 67.3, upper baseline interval 59.3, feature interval 55.2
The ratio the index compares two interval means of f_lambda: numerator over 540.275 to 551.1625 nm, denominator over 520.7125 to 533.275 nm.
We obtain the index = 1.2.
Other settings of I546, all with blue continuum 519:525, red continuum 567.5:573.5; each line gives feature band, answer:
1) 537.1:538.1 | -0.24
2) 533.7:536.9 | -0.15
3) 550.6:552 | 0.11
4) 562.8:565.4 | 0.13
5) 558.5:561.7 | 0.13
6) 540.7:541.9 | -0.20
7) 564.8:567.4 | 0.10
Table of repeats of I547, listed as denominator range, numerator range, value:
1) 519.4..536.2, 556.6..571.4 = 1.37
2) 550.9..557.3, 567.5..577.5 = 1.30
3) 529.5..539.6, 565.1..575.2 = 1.30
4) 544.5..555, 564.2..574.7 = 1.29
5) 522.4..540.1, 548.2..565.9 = 1.14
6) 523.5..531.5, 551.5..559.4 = 1.27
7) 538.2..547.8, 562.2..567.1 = 1.03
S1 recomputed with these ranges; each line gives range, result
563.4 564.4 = 57.9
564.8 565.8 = 62.7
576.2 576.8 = 63.2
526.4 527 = 43.3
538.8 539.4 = 71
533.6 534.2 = 55.1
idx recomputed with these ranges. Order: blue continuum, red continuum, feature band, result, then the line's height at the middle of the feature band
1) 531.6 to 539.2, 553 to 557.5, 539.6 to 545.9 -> -0.39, 59.8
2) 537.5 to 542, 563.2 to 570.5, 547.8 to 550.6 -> 0.26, 65.5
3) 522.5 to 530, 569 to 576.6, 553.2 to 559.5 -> 0.37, 64.5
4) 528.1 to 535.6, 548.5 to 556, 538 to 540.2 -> -0.40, 56.4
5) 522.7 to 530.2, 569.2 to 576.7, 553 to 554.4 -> 0.18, 63.3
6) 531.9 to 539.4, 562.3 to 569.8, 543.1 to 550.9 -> 0.28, 60.9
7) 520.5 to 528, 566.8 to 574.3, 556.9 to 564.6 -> 0.62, 64.4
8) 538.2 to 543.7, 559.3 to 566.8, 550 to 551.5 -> 0.24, 62.8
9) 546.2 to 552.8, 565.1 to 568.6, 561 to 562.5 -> 0.09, 61.7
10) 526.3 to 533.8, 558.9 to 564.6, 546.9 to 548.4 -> -0.14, 55.7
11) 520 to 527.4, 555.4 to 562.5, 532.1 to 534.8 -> -0.15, 50.5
